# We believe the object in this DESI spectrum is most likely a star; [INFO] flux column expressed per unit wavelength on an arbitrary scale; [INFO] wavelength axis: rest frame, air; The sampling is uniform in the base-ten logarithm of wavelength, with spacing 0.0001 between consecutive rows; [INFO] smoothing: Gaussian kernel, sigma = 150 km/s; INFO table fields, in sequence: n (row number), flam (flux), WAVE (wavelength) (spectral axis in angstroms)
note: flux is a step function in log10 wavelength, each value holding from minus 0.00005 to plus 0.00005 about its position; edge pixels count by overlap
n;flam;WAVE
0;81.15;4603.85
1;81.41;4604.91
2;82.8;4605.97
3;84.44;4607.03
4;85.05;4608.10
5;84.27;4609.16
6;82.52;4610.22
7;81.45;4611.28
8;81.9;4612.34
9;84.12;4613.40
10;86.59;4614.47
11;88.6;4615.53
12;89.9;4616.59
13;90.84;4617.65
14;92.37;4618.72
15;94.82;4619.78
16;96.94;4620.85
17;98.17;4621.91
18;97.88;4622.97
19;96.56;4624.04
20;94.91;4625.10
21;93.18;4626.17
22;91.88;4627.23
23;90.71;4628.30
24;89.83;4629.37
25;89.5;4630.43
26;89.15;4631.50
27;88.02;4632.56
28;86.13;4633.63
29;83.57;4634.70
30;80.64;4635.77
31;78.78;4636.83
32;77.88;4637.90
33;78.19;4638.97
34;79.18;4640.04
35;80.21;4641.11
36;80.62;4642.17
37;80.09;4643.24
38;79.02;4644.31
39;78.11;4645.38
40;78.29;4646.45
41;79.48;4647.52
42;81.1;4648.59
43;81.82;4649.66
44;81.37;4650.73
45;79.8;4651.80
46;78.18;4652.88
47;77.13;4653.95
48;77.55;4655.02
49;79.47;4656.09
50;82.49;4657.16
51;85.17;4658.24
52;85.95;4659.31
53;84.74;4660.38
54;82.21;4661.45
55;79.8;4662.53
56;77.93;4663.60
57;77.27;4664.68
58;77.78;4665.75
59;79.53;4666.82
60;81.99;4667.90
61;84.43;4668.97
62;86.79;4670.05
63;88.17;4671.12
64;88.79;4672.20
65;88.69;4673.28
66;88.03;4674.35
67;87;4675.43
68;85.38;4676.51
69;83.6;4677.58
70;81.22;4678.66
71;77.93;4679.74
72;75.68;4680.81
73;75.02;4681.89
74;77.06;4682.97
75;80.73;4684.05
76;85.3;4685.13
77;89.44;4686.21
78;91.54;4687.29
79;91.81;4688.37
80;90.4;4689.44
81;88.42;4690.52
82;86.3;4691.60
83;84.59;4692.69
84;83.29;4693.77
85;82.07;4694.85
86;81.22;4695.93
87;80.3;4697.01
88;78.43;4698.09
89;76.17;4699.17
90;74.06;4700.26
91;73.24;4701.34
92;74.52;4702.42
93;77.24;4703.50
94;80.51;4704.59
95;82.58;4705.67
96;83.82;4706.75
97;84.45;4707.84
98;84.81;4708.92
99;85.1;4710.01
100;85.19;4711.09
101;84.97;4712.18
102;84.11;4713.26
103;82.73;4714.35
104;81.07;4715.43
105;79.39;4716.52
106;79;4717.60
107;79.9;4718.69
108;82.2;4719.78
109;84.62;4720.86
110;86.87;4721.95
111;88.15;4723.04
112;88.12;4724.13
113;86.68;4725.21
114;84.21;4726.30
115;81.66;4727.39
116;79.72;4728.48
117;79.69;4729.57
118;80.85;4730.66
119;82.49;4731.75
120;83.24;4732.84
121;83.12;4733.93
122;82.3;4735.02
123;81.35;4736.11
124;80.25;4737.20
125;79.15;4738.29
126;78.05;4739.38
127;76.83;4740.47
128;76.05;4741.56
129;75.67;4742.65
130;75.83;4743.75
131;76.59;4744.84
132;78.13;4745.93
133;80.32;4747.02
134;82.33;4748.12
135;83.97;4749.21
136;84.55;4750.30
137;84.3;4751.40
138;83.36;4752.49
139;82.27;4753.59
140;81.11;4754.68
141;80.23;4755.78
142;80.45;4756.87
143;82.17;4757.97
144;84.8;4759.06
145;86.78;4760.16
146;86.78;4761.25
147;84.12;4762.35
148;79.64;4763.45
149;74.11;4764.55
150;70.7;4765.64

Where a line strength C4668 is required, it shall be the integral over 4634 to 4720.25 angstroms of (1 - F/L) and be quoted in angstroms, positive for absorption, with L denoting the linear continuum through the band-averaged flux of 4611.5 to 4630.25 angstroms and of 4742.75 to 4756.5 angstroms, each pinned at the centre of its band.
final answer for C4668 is 5.0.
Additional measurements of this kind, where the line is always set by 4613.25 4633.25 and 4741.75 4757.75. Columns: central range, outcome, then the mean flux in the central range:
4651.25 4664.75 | 1.2 angstroms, 80.7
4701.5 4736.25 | 0.3 angstroms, 82.6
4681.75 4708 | 1.0 angstroms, 82.2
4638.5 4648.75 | 1.2 angstroms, 79.4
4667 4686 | 0.8 angstroms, 83.3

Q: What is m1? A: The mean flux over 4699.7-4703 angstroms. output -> 74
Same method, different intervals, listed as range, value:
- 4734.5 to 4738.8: 80.8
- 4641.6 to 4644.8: 80.1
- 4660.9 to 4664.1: 80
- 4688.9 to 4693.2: 87.5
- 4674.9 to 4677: 86.1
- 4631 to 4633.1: 88.7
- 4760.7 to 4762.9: 85.5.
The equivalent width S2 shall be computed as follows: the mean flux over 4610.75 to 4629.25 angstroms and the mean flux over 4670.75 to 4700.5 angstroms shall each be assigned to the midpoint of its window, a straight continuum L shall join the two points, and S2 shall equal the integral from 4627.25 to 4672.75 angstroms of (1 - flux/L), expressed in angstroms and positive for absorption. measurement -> 2.9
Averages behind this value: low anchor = 91.2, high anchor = 83.6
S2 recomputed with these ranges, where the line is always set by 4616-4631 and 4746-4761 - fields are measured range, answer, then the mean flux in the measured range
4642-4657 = 1.9 angstroms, 79.5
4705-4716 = 0.3 angstroms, 83.8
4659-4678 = 1.3 angstroms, 83.8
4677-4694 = 0.8 angstroms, 83.9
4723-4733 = 0.2 angstroms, 83.2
